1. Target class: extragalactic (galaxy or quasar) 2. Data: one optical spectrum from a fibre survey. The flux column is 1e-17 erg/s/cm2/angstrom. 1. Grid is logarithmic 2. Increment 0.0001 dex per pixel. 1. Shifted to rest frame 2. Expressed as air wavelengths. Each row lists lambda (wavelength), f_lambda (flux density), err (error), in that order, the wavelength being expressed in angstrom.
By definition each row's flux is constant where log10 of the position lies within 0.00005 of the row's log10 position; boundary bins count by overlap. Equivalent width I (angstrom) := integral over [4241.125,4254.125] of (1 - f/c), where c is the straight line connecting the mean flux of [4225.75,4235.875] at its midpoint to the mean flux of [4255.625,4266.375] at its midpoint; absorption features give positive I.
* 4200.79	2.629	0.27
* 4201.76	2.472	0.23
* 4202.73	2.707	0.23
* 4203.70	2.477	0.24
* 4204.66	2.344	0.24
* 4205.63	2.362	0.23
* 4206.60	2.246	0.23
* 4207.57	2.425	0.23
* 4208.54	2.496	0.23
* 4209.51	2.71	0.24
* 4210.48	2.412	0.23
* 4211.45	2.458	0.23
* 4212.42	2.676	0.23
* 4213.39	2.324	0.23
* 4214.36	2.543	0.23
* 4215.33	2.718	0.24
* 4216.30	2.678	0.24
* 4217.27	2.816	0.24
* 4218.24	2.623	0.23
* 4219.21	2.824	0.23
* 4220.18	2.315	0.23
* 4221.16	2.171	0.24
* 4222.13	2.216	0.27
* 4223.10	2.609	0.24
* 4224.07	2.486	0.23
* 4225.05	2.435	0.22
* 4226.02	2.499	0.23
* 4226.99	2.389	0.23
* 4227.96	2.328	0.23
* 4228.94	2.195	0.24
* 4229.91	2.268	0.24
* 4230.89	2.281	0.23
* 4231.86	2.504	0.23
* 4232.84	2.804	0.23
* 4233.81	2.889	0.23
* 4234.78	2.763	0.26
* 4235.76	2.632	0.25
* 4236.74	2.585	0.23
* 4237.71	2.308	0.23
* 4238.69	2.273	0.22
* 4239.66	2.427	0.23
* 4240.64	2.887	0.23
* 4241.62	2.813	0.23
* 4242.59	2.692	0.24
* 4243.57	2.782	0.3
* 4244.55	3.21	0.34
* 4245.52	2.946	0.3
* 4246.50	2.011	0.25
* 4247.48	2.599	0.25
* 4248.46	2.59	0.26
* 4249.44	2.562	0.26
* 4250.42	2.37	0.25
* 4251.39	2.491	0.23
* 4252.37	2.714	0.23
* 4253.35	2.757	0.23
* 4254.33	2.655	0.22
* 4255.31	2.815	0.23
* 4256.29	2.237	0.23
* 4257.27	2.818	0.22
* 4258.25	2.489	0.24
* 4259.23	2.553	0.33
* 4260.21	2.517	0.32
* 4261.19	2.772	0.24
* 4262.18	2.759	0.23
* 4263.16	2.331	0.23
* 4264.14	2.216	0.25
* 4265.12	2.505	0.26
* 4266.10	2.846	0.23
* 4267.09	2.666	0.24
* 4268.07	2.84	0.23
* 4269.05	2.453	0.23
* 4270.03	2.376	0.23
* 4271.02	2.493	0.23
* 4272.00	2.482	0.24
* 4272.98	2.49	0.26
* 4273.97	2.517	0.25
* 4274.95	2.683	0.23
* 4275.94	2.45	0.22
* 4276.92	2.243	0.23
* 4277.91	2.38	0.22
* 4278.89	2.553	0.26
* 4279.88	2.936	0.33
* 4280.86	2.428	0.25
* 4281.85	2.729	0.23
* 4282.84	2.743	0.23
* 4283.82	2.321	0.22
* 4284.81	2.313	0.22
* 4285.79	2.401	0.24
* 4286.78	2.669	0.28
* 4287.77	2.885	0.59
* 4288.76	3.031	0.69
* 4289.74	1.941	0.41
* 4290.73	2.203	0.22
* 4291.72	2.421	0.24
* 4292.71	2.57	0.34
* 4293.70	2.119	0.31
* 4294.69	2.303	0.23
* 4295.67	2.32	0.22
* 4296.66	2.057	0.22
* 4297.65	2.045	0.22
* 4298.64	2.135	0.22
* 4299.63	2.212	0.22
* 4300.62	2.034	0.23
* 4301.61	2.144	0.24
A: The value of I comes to -0.7 angstrom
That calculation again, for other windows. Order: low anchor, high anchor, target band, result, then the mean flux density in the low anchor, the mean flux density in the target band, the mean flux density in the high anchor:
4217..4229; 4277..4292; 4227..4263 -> -1.54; 2.46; 2.59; 2.52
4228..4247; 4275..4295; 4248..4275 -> -0.35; 2.59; 2.57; 2.49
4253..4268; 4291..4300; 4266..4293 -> -1.45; 2.6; 2.53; 2.24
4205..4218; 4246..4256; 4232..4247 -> -0.71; 2.53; 2.66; 2.55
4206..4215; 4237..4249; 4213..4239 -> 0.48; 2.48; 2.5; 2.63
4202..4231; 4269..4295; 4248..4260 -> -0.51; 2.47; 2.59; 2.49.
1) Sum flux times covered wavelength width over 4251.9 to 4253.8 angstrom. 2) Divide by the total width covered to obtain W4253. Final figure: 2.73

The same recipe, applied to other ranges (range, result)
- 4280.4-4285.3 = 2.51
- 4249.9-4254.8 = 2.6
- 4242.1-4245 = 2.89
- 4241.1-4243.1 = 2.76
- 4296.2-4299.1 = 2.08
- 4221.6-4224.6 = 2.43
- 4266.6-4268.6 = 2.75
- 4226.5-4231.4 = 2.29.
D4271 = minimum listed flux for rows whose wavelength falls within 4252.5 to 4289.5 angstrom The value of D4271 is 2.216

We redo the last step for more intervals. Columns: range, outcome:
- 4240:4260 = 2.011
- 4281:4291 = 1.941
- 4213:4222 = 2.171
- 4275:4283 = 2.243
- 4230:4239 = 2.273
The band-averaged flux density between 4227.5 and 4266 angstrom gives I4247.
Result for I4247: 2.58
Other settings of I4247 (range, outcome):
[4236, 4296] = 2.55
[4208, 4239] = 2.51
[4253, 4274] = 2.57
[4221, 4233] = 2.39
